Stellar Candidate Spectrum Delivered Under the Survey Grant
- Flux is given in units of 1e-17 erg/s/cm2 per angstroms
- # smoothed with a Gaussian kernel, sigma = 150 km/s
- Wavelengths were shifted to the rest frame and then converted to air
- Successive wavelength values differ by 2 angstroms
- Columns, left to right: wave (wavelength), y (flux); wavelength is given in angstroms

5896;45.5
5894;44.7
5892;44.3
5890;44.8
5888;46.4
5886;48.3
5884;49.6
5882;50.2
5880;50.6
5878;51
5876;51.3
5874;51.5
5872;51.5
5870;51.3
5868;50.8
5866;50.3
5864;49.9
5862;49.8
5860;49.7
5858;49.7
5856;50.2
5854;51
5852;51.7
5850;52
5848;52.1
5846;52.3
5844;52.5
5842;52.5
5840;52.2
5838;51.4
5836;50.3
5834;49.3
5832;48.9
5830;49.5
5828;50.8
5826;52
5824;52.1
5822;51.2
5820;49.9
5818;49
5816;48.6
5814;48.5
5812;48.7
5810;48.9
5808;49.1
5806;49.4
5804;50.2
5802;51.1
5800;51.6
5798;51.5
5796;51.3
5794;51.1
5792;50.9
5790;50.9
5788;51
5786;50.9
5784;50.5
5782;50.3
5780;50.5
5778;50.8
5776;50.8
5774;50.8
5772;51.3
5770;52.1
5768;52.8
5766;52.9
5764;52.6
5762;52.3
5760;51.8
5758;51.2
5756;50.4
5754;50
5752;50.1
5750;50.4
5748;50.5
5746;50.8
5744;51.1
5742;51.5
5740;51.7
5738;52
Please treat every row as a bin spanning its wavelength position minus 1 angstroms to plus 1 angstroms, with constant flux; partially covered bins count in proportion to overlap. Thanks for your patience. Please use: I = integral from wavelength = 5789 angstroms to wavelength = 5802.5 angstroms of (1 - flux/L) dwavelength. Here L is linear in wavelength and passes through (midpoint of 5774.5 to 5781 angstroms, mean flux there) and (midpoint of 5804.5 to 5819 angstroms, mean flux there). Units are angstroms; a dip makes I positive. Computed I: -0.4 angstroms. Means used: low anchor 50.7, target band 51.2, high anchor 48.9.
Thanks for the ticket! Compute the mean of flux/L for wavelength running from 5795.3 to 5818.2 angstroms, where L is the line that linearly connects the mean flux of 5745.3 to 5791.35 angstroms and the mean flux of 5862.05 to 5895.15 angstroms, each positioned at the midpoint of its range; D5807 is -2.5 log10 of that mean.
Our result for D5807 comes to 0.01 mag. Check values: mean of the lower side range 51.1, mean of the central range 49.8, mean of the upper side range 49.2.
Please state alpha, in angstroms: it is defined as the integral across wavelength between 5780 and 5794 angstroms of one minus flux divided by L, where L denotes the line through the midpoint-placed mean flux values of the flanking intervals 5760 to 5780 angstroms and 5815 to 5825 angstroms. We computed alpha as 0.1 angstroms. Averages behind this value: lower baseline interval 51.8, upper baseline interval 50.2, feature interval 50.8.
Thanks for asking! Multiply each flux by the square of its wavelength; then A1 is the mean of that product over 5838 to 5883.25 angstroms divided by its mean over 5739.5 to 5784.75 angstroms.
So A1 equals 1.0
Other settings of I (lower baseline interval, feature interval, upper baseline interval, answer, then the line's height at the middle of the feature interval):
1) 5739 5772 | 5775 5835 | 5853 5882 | 0.9 angstroms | 51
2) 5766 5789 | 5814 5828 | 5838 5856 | 0.3 angstroms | 51.6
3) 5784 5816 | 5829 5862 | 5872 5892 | -0.8 angstroms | 49.7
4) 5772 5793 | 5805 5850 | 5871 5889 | 0.0 angstroms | 50.4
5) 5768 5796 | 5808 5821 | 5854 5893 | 0.4 angstroms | 50.5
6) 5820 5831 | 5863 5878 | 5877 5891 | -0.5 angstroms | 49.2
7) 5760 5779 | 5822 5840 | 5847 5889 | 0.1 angstroms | 50.9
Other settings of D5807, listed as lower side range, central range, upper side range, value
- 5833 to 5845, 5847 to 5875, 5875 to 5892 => -0.02 mag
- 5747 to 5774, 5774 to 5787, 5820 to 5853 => 0.02 mag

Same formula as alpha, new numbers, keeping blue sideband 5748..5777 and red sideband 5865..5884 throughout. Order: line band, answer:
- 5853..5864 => 0.2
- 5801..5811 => 0.3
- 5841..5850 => -0.2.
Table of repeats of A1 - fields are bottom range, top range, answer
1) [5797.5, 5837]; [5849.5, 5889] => 1.02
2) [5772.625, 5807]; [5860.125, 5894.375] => 1.00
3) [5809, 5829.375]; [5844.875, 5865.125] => 1.03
